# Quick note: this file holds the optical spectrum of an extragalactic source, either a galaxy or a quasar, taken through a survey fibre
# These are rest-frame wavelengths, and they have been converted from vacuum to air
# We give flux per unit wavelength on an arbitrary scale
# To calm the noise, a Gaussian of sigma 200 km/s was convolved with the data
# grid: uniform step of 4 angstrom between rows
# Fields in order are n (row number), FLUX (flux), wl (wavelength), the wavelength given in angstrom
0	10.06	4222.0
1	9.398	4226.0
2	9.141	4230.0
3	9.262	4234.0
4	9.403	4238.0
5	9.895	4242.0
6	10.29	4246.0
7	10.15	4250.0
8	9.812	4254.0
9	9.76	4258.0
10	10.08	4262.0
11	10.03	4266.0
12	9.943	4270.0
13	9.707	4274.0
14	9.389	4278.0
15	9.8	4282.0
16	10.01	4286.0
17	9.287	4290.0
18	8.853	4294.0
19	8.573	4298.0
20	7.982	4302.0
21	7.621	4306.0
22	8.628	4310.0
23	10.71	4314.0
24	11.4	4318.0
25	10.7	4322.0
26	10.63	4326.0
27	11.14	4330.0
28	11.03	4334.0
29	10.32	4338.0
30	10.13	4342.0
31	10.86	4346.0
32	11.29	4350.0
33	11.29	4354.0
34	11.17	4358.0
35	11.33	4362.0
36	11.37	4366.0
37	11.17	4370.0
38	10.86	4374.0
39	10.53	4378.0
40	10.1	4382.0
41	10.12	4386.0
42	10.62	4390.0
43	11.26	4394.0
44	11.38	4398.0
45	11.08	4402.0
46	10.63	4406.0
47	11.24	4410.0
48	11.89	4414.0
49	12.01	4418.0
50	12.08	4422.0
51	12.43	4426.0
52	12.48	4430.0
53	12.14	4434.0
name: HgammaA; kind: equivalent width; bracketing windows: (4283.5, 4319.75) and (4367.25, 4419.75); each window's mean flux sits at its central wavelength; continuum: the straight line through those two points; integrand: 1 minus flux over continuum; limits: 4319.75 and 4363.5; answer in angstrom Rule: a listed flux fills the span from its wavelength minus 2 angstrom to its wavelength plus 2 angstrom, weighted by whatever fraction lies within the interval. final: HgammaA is -3.97 angstrom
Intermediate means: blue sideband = 9.22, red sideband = 11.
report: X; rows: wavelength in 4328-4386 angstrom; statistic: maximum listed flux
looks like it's 11.37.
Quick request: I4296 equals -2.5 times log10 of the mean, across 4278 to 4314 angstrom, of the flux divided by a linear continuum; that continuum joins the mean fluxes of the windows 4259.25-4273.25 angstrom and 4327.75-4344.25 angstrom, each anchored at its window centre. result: 0.15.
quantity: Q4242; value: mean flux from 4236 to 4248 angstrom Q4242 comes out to 9.86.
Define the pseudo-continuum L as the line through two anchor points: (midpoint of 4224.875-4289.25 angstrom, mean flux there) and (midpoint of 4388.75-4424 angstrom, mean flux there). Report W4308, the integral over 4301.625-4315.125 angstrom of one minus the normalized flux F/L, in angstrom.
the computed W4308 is 2.1 angstrom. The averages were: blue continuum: 9.75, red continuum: 11.4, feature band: 8.7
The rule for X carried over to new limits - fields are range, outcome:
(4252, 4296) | 10.08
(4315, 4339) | 11.4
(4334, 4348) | 11.03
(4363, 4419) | 12.01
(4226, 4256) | 10.29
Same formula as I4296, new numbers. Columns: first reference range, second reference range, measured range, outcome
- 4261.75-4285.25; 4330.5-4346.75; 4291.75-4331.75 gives 0.07 mag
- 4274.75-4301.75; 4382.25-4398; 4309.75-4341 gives -0.09 mag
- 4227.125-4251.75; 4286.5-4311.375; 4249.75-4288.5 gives -0.08 mag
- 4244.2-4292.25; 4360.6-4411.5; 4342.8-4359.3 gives -0.05 mag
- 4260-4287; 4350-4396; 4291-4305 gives 0.19 mag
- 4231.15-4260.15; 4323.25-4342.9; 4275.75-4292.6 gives 0.06 mag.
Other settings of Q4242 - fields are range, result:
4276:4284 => 9.59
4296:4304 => 8.28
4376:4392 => 10.3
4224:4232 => 9.27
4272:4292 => 9.64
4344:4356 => 11.1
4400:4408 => 10.9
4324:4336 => 10.9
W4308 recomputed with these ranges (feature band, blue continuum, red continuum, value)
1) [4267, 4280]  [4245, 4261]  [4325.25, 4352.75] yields 0.60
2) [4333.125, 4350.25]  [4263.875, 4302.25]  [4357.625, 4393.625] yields -0.57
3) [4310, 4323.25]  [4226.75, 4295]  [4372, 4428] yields -0.40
